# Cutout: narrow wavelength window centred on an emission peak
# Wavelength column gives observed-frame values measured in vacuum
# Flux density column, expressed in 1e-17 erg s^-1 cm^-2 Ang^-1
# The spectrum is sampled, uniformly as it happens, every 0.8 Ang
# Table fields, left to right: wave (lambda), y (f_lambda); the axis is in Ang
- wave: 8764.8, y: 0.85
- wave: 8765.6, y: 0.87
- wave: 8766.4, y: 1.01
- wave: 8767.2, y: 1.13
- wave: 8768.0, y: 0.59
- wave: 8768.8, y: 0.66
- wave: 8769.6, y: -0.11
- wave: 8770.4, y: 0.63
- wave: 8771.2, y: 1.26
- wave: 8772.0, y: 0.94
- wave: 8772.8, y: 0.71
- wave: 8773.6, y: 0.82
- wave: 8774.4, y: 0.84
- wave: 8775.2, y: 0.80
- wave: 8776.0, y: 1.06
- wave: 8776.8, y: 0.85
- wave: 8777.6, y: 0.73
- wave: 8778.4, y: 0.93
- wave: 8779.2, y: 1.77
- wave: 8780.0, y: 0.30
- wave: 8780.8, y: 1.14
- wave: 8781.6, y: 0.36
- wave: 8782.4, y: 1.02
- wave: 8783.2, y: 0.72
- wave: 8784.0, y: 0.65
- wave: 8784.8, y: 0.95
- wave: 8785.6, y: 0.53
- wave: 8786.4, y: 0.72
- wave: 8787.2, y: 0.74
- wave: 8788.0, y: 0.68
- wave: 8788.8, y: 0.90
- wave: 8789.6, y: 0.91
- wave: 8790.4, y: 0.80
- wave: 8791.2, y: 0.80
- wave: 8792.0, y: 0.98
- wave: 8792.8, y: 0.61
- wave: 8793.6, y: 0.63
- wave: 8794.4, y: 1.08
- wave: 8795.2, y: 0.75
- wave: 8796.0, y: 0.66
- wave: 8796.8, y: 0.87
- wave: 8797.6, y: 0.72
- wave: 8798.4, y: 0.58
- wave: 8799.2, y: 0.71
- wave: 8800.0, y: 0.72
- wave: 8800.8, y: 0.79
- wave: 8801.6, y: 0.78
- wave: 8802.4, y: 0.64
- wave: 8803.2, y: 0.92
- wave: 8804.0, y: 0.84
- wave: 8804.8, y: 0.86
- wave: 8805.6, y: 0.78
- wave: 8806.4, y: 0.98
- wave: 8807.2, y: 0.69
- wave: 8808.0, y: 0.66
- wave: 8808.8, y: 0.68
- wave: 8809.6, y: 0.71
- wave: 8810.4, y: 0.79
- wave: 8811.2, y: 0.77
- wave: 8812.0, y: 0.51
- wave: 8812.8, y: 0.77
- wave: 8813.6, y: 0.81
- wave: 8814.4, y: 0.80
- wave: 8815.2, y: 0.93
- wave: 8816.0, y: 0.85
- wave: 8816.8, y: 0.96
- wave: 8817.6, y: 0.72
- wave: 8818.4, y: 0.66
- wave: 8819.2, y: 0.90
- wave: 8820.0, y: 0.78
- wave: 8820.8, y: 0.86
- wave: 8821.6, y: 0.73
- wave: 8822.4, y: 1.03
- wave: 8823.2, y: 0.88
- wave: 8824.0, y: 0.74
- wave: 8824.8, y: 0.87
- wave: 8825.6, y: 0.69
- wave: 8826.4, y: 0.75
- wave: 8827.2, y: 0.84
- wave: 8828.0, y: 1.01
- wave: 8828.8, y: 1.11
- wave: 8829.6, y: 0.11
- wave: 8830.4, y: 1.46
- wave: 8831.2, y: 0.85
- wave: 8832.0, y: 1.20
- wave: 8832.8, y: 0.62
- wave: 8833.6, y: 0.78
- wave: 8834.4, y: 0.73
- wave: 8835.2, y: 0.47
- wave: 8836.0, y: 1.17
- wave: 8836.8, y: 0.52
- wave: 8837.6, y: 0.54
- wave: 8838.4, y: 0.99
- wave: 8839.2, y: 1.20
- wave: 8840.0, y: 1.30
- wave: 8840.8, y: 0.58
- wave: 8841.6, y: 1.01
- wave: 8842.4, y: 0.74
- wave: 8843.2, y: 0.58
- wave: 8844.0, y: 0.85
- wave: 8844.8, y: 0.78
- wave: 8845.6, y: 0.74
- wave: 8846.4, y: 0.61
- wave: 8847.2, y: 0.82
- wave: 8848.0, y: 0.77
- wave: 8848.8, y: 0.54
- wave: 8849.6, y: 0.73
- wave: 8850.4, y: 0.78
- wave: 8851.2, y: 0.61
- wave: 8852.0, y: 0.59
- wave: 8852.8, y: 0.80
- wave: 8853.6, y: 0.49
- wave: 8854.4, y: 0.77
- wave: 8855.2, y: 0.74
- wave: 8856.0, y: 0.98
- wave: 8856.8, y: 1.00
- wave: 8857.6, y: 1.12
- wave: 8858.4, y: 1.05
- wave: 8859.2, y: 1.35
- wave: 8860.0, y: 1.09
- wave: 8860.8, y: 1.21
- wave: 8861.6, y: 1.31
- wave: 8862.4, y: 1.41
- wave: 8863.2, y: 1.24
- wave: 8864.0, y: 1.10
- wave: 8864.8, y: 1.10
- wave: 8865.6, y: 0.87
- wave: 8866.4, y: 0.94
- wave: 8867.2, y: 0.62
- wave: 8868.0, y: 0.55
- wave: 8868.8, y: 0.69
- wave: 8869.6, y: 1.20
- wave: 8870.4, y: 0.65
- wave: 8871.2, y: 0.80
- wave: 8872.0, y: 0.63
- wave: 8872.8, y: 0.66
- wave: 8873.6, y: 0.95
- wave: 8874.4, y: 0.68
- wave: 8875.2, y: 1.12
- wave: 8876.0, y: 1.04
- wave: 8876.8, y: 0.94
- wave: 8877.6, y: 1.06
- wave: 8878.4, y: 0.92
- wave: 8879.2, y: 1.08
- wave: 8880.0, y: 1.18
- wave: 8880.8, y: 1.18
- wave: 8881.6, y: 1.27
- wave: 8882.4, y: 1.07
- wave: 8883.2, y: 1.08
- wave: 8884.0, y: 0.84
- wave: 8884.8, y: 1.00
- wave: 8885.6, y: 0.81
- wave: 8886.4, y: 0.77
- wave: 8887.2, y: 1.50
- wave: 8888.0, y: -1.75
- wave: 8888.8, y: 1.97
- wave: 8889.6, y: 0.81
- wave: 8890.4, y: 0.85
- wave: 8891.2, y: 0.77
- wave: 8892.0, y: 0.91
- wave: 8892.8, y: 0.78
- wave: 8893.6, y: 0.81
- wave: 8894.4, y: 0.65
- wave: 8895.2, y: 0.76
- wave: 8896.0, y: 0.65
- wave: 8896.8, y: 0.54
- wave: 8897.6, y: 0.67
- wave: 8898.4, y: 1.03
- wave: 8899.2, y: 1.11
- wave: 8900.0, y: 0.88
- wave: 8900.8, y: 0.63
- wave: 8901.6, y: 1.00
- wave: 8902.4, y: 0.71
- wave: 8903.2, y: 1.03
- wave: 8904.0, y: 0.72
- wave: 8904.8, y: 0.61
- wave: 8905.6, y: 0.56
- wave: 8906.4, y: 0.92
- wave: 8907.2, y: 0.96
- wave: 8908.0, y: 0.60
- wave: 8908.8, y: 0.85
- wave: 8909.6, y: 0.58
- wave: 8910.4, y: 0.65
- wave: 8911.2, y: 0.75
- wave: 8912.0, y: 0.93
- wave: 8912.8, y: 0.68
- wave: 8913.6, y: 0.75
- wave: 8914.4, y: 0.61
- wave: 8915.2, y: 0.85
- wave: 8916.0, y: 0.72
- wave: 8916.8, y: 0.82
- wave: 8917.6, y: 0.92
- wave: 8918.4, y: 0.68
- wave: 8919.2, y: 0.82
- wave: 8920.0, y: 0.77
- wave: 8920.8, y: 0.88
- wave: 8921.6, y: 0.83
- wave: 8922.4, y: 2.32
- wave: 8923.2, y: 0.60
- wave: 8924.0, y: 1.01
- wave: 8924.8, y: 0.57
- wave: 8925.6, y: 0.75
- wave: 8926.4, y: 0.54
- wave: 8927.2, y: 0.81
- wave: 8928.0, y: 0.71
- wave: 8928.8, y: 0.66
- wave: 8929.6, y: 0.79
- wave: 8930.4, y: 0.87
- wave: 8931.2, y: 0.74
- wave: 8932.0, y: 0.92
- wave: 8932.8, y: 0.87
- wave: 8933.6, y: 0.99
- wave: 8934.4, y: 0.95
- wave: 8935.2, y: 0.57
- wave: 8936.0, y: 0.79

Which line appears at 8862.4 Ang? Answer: [S II]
